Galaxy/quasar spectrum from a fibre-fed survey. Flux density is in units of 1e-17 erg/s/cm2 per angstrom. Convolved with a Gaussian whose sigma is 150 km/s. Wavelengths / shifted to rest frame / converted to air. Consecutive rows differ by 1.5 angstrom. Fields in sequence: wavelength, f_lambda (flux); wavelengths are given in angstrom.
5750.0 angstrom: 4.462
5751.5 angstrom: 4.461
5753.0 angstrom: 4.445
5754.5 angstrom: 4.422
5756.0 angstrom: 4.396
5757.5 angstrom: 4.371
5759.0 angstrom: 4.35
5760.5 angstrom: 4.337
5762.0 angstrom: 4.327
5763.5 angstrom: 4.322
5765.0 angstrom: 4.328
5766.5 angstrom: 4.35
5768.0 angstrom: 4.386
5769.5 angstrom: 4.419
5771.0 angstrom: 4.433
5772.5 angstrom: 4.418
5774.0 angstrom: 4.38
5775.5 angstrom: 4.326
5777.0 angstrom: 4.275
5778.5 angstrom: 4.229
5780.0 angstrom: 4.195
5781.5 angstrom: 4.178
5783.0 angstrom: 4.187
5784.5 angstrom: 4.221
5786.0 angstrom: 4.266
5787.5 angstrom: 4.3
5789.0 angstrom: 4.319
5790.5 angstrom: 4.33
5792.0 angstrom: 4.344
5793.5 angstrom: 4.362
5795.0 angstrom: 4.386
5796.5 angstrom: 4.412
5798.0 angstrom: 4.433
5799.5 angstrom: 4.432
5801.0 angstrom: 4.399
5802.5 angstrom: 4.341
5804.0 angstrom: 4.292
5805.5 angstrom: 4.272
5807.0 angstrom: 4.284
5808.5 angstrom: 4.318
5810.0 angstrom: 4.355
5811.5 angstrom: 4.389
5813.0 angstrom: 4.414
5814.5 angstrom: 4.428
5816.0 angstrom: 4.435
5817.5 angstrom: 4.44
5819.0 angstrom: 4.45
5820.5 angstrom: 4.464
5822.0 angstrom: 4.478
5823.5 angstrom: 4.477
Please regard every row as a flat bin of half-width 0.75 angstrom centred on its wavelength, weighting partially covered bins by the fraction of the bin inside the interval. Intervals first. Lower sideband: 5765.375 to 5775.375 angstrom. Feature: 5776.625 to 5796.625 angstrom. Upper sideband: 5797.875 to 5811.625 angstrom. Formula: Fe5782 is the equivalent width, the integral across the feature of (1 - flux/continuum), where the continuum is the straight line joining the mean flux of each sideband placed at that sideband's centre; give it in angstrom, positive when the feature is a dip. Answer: 0.4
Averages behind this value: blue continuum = 4.39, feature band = 4.28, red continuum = 4.35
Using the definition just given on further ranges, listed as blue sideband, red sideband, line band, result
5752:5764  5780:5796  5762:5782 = 0.0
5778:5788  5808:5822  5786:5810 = -0.2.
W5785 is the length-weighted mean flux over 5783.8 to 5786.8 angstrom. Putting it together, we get 4.24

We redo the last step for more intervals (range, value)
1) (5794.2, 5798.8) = 4.41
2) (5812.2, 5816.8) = 4.43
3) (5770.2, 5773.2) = 4.43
